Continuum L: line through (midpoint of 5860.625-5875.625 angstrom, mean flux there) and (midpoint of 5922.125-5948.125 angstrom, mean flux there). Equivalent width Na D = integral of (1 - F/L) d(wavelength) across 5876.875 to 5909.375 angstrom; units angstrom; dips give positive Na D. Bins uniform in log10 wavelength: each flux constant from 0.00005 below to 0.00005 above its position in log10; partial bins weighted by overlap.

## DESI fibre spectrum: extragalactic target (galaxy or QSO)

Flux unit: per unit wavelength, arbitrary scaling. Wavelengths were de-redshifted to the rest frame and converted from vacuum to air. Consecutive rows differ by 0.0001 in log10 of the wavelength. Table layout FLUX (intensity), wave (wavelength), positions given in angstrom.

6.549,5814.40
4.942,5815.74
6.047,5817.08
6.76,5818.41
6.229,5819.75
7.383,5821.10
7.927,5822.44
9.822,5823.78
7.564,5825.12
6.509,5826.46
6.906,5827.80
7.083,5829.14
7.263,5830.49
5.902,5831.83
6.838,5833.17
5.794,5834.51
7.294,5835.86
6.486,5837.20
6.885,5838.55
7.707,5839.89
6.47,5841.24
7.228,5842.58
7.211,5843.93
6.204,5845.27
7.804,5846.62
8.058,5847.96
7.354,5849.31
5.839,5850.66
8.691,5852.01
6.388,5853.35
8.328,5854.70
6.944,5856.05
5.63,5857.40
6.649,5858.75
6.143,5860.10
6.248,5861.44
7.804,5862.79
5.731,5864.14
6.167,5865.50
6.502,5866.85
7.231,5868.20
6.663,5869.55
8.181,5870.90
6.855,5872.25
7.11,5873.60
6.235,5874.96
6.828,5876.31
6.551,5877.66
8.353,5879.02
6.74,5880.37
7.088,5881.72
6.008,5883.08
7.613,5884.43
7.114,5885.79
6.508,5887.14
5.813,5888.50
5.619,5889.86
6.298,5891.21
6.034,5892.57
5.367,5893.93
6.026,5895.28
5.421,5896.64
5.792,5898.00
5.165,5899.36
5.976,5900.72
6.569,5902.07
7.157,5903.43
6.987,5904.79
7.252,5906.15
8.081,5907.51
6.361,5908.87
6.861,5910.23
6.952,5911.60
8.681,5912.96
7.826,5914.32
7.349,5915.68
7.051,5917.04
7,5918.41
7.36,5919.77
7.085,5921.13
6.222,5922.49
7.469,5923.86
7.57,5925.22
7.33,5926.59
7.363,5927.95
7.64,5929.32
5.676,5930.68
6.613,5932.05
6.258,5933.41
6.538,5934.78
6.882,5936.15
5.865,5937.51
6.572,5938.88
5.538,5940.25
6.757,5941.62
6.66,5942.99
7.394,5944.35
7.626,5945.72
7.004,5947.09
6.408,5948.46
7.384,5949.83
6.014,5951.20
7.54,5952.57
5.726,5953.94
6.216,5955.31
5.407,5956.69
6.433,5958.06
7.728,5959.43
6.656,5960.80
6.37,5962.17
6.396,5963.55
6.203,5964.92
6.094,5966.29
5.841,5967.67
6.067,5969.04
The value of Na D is 1.4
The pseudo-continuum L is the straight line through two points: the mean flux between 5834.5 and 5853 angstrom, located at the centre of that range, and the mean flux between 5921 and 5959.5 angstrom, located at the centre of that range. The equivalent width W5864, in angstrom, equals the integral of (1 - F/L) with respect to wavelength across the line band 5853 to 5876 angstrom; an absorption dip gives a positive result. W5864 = 0.8 angstrom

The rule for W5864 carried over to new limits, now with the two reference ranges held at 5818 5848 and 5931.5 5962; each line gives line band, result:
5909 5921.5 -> -1.1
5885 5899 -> 1.7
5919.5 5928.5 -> -0.7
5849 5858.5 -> 0.0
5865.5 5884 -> -0.1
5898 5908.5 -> 0.2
